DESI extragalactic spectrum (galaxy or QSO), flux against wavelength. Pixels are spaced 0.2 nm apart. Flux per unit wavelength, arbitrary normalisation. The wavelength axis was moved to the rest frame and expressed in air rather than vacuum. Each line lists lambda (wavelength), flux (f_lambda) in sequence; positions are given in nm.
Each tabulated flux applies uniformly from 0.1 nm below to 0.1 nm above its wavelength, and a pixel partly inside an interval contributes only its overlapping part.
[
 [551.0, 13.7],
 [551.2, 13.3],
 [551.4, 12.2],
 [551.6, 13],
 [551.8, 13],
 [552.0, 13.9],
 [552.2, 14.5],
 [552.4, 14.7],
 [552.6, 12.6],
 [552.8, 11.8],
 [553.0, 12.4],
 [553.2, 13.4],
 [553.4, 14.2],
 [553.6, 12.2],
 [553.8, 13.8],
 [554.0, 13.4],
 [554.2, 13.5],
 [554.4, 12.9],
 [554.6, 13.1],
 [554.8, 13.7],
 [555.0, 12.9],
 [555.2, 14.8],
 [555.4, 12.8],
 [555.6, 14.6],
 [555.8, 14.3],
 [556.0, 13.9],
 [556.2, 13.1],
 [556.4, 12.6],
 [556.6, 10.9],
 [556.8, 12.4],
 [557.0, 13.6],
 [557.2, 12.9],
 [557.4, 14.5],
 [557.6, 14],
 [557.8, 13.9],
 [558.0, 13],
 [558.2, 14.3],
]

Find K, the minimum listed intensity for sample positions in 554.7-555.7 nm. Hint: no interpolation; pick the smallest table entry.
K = 12.8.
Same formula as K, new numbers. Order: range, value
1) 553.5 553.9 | 12.2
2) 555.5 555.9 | 14.3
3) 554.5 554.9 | 13.1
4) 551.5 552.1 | 13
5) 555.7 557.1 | 10.9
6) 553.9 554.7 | 12.9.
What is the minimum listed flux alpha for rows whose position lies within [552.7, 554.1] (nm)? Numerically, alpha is 11.8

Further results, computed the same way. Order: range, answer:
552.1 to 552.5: 14.5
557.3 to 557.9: 13.9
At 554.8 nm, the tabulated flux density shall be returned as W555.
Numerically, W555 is 13.7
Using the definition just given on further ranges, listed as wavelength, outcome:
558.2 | 14.3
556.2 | 13.1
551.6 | 13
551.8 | 13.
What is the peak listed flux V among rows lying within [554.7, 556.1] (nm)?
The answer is 14.8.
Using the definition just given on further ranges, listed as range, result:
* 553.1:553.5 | 14.2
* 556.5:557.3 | 13.6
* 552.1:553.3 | 14.7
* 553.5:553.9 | 13.8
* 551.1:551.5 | 13.3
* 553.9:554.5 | 13.5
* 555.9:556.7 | 13.9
